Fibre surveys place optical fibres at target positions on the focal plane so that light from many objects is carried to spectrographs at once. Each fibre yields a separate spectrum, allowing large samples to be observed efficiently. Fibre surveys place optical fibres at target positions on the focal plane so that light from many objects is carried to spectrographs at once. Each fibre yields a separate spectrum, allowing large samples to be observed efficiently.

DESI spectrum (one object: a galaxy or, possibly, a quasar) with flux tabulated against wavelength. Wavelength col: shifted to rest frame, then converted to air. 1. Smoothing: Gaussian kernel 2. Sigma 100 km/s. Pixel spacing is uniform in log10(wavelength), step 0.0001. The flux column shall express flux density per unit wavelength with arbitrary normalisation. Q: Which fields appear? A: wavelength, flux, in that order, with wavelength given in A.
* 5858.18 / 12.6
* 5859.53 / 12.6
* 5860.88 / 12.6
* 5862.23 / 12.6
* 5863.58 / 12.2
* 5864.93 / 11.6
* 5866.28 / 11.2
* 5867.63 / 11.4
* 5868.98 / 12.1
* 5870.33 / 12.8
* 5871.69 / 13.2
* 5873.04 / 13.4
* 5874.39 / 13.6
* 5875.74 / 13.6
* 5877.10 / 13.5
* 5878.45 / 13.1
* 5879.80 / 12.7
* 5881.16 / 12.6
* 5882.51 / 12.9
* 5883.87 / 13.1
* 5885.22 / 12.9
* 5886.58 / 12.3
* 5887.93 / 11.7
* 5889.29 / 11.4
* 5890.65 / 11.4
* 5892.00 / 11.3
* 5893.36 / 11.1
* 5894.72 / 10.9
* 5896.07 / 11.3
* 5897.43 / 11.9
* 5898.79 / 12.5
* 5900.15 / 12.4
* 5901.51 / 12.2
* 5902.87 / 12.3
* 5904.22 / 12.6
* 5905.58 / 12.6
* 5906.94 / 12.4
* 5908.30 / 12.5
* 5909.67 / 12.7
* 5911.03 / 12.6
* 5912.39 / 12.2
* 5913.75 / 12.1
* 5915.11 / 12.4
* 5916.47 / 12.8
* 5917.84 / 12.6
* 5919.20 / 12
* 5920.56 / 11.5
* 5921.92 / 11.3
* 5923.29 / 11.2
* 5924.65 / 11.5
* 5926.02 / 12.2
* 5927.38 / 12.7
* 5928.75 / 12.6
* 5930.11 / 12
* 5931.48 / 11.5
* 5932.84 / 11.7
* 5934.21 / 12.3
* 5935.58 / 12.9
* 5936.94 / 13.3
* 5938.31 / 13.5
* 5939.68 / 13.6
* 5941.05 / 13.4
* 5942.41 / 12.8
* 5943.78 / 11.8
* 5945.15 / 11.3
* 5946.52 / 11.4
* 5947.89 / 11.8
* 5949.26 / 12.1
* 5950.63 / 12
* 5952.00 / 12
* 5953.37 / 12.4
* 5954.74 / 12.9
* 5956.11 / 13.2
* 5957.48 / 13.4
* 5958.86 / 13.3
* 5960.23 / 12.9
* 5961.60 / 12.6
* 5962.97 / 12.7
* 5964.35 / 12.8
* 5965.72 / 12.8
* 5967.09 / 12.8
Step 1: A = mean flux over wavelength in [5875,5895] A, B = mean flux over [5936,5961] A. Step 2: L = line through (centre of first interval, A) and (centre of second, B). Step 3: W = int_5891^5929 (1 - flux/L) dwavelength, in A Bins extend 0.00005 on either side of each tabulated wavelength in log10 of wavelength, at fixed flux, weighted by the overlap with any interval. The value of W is 1.1 A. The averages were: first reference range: 12.3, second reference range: 12.6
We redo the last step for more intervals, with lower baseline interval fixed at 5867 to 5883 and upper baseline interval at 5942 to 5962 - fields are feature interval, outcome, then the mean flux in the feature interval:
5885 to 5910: 1.5 A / 12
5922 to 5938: 0.5 A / 12.2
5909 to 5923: 0.5 A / 12.2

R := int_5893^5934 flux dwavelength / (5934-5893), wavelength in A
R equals 12.1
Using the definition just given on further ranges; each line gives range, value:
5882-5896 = 11.9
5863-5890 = 12.6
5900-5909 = 12.4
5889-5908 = 11.9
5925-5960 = 12.5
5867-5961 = 12.4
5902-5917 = 12.5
